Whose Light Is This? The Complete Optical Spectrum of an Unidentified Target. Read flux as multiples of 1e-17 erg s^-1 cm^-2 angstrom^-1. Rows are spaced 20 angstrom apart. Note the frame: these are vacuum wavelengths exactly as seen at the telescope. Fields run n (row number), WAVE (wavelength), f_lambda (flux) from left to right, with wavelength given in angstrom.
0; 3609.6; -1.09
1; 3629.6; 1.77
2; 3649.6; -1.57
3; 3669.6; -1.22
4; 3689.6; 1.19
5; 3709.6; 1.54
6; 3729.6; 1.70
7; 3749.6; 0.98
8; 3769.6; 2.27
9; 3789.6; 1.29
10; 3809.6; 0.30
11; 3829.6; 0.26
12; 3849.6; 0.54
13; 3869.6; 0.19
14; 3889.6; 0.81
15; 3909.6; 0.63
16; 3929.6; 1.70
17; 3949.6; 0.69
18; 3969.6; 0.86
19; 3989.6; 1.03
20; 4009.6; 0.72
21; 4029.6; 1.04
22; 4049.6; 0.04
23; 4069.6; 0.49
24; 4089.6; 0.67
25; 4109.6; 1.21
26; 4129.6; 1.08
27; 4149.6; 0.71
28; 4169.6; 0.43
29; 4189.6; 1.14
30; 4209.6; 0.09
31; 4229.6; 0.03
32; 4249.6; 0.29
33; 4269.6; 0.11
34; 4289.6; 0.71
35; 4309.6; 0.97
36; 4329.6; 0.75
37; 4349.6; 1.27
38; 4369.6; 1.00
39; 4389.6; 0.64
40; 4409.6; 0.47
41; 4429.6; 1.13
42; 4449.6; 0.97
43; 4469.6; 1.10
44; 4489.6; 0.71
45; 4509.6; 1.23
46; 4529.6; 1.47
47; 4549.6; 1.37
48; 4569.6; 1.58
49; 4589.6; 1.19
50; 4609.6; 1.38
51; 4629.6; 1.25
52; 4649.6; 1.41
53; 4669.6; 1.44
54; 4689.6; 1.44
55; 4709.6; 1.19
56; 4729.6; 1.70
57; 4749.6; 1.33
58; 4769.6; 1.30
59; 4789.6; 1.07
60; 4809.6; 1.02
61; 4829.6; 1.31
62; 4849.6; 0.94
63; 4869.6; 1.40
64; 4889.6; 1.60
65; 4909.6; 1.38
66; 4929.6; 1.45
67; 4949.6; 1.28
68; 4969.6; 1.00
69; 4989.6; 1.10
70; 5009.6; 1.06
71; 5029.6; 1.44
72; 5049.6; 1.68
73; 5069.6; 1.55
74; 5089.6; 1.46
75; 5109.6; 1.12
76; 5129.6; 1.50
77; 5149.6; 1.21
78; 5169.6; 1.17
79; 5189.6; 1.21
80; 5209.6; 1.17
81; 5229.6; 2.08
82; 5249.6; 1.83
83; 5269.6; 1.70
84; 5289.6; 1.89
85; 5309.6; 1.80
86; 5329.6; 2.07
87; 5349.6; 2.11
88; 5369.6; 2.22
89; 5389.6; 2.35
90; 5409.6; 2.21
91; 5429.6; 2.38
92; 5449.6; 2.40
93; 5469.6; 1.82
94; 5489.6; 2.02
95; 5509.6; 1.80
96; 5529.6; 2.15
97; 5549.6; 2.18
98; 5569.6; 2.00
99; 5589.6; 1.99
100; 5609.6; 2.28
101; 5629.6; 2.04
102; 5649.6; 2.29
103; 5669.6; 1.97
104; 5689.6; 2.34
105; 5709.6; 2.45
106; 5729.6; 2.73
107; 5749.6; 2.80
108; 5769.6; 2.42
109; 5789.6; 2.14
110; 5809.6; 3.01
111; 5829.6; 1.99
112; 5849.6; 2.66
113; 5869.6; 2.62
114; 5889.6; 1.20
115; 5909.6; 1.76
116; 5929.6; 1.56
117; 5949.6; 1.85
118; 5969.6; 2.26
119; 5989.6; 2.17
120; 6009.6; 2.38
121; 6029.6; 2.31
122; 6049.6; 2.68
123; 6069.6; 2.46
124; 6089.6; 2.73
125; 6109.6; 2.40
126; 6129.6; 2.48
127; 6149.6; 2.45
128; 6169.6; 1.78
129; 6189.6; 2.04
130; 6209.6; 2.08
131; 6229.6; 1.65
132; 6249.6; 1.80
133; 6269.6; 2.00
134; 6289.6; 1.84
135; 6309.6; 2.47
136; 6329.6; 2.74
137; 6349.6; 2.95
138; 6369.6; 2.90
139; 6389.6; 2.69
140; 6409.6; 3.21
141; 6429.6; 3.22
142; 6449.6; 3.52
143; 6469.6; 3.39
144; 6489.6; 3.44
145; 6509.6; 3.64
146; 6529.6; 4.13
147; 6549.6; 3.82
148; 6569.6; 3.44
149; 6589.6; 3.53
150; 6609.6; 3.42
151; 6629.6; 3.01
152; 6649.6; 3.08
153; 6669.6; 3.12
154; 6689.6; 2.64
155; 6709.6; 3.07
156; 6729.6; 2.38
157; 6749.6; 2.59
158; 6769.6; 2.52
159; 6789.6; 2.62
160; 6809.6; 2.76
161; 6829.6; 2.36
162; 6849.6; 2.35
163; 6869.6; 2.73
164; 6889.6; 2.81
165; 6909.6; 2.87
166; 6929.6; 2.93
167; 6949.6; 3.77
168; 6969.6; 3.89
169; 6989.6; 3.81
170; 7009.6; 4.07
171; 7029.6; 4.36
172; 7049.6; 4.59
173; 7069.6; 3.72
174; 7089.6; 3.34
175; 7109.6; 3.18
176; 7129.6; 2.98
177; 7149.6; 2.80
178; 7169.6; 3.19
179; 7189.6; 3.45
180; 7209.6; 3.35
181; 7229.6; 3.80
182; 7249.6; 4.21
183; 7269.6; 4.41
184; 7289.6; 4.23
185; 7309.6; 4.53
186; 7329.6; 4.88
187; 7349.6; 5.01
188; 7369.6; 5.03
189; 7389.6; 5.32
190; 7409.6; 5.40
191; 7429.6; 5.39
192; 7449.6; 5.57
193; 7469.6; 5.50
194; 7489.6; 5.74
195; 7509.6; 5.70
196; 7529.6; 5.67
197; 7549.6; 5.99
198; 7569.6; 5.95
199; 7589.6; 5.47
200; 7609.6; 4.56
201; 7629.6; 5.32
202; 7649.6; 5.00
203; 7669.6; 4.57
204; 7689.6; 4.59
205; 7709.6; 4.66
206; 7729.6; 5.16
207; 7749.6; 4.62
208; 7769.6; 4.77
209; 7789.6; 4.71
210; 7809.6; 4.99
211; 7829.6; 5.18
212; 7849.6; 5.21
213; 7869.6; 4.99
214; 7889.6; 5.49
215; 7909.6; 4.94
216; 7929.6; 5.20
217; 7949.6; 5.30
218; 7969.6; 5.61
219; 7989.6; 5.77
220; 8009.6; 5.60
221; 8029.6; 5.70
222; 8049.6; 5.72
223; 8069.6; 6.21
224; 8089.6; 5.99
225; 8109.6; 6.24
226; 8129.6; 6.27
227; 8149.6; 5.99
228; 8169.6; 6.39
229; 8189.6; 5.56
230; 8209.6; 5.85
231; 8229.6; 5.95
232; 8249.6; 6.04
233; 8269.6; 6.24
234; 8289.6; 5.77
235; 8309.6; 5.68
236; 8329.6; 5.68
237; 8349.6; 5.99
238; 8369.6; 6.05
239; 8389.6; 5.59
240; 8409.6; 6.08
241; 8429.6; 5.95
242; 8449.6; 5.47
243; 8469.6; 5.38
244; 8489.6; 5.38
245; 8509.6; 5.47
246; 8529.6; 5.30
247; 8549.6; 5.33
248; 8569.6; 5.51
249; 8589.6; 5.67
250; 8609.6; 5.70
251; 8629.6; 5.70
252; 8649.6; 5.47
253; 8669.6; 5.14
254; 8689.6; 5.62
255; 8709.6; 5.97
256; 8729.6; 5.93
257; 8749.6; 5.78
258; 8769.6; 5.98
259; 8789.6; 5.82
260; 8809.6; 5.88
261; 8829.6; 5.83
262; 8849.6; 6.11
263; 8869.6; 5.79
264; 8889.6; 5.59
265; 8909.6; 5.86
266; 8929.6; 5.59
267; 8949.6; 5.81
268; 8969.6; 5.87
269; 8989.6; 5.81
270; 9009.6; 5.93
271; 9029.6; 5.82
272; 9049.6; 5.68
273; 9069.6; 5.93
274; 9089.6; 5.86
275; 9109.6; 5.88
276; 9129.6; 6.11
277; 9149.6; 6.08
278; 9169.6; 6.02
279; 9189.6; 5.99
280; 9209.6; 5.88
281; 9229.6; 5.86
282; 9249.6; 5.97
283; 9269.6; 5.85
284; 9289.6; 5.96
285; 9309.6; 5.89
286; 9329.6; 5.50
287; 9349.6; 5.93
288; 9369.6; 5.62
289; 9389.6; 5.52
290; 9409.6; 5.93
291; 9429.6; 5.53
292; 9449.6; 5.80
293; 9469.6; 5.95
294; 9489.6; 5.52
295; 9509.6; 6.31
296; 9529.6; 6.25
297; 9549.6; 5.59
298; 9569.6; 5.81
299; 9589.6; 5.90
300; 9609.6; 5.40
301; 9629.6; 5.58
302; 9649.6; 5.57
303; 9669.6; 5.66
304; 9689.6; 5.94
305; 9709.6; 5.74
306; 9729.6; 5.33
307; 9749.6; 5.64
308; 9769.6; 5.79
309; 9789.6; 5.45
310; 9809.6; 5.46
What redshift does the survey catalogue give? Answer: 0.000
